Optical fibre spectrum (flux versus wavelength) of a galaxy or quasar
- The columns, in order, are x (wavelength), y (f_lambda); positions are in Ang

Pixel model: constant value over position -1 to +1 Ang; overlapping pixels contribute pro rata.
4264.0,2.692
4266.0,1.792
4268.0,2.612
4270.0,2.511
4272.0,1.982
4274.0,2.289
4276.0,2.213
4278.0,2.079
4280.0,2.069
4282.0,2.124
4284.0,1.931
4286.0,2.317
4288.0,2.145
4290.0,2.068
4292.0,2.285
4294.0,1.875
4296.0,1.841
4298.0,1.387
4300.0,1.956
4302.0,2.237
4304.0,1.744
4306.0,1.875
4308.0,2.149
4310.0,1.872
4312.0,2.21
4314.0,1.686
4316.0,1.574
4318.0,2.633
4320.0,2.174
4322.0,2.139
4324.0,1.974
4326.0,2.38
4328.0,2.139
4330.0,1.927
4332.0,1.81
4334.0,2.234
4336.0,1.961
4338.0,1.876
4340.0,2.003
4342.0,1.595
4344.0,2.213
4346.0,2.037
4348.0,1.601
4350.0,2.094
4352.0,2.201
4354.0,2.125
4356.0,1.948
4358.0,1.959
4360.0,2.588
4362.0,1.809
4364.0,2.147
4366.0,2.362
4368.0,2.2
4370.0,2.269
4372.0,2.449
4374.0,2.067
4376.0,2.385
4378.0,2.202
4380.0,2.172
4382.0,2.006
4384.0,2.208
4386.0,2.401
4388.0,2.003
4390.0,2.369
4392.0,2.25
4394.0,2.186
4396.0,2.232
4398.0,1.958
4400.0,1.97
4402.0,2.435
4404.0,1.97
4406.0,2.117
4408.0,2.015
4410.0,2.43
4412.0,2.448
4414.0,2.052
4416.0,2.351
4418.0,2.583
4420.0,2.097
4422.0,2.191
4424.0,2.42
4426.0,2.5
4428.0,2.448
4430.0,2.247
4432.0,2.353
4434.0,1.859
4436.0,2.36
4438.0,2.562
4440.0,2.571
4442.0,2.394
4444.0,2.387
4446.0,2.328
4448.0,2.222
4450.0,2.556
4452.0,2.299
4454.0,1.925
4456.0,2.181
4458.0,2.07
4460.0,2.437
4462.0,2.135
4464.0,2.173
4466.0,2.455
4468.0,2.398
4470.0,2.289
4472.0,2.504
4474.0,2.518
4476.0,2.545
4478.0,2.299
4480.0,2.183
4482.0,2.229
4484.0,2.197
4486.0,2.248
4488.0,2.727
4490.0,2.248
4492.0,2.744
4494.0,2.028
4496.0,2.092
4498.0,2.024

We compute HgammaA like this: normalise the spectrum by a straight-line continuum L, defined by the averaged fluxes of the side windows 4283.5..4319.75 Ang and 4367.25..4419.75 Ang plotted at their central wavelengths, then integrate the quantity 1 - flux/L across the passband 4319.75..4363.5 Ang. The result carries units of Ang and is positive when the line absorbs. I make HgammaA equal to 1.2 Ang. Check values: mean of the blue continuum 1.99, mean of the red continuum 2.22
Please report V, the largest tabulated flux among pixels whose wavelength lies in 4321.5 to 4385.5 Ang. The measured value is 2.588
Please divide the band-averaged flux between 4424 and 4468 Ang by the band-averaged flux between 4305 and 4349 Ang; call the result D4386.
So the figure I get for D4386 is 1.15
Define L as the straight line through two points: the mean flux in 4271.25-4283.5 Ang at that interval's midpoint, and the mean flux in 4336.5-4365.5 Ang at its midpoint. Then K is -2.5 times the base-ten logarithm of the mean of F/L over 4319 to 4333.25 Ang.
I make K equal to -0.01 mag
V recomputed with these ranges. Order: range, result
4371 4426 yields 2.583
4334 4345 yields 2.234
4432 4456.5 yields 2.571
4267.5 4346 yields 2.633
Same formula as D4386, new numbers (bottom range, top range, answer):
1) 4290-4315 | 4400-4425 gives 1.16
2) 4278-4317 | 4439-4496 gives 1.18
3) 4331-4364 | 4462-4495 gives 1.17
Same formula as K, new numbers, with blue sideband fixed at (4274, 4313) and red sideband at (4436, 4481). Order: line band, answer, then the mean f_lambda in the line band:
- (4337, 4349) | 0.13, 1.89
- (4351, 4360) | 0.01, 2.12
